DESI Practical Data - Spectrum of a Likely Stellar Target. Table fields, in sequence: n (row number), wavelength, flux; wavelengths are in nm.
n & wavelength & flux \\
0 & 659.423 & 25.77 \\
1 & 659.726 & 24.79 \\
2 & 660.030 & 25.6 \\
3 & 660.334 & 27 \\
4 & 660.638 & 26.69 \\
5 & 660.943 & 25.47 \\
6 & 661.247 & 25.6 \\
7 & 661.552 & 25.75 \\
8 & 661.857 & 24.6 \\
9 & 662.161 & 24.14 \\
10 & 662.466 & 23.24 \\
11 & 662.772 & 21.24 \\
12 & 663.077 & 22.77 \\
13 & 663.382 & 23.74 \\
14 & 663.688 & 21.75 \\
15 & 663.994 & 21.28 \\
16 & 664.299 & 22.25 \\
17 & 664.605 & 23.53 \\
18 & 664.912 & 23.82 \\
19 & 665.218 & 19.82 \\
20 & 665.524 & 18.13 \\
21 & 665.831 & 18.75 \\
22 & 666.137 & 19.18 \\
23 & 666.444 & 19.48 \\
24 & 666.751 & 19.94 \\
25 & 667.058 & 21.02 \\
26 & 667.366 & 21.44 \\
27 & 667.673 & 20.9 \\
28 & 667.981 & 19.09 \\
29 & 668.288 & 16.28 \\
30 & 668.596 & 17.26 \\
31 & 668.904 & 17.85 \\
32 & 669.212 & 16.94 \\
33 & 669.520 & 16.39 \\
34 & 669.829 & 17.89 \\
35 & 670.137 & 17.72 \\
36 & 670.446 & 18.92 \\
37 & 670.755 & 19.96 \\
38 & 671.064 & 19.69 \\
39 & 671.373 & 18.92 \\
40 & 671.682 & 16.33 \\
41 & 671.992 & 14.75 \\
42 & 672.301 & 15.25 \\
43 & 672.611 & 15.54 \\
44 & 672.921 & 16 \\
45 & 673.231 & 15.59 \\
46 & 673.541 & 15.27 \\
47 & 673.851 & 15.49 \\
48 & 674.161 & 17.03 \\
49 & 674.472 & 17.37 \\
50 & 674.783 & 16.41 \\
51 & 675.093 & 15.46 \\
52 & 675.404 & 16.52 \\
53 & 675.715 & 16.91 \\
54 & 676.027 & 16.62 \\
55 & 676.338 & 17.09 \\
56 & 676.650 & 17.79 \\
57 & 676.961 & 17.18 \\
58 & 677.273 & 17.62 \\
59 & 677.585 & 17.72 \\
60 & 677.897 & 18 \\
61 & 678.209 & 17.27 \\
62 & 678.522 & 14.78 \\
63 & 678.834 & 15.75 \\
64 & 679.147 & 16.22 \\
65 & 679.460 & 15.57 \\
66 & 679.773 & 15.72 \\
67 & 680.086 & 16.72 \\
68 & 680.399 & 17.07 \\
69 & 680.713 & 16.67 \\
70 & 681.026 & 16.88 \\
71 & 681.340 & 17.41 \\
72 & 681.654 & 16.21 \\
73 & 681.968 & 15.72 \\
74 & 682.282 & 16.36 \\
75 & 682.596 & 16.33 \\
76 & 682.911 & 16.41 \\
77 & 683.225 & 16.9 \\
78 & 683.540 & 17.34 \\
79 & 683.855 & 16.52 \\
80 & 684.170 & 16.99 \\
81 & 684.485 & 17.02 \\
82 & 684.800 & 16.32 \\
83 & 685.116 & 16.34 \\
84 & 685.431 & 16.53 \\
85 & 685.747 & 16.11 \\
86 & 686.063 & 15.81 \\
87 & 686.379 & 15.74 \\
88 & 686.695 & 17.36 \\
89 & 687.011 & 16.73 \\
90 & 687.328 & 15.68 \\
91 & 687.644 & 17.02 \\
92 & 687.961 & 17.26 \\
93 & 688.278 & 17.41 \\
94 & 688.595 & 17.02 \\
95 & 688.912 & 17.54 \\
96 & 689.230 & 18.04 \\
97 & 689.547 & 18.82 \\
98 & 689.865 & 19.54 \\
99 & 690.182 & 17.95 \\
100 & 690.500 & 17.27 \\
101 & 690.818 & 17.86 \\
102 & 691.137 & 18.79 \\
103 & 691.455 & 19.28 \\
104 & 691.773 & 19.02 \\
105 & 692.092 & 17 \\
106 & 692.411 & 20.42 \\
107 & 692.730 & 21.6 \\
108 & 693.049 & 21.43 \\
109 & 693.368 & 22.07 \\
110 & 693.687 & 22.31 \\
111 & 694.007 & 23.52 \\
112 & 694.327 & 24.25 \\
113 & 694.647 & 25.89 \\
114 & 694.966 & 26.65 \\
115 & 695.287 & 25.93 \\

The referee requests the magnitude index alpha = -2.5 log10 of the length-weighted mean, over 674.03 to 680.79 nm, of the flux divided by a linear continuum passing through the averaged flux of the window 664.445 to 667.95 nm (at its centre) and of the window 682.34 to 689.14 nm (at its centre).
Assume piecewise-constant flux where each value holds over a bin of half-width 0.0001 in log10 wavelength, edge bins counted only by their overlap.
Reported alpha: 0.10 mag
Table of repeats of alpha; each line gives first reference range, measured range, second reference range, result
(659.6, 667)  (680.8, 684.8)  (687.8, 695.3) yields 0.25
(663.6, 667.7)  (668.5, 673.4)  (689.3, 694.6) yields 0.20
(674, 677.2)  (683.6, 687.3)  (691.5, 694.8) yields 0.18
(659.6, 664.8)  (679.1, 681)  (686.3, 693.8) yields 0.24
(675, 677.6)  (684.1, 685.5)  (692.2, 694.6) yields 0.18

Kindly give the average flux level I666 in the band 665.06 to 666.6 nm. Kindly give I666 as 19.1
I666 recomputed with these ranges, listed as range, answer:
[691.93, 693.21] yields 20.1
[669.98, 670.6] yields 18.3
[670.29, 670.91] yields 19.4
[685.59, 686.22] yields 16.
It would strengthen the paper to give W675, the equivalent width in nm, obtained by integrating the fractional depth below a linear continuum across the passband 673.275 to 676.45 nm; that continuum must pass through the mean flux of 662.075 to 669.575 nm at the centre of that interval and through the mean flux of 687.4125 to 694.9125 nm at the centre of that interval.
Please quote 0.60 nm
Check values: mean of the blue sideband 20.4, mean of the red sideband 19.7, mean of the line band 16.4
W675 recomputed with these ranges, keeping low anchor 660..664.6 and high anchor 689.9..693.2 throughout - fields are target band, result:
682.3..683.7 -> 0.260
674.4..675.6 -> 0.301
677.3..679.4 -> 0.461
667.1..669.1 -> 0.361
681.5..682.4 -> 0.201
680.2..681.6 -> 0.264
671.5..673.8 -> 0.692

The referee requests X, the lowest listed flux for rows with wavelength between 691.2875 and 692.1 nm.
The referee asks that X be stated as 17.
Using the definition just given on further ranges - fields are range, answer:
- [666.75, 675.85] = 14.75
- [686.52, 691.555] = 15.68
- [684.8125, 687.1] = 15.74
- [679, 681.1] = 15.57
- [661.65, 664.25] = 21.24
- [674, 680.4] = 14.78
